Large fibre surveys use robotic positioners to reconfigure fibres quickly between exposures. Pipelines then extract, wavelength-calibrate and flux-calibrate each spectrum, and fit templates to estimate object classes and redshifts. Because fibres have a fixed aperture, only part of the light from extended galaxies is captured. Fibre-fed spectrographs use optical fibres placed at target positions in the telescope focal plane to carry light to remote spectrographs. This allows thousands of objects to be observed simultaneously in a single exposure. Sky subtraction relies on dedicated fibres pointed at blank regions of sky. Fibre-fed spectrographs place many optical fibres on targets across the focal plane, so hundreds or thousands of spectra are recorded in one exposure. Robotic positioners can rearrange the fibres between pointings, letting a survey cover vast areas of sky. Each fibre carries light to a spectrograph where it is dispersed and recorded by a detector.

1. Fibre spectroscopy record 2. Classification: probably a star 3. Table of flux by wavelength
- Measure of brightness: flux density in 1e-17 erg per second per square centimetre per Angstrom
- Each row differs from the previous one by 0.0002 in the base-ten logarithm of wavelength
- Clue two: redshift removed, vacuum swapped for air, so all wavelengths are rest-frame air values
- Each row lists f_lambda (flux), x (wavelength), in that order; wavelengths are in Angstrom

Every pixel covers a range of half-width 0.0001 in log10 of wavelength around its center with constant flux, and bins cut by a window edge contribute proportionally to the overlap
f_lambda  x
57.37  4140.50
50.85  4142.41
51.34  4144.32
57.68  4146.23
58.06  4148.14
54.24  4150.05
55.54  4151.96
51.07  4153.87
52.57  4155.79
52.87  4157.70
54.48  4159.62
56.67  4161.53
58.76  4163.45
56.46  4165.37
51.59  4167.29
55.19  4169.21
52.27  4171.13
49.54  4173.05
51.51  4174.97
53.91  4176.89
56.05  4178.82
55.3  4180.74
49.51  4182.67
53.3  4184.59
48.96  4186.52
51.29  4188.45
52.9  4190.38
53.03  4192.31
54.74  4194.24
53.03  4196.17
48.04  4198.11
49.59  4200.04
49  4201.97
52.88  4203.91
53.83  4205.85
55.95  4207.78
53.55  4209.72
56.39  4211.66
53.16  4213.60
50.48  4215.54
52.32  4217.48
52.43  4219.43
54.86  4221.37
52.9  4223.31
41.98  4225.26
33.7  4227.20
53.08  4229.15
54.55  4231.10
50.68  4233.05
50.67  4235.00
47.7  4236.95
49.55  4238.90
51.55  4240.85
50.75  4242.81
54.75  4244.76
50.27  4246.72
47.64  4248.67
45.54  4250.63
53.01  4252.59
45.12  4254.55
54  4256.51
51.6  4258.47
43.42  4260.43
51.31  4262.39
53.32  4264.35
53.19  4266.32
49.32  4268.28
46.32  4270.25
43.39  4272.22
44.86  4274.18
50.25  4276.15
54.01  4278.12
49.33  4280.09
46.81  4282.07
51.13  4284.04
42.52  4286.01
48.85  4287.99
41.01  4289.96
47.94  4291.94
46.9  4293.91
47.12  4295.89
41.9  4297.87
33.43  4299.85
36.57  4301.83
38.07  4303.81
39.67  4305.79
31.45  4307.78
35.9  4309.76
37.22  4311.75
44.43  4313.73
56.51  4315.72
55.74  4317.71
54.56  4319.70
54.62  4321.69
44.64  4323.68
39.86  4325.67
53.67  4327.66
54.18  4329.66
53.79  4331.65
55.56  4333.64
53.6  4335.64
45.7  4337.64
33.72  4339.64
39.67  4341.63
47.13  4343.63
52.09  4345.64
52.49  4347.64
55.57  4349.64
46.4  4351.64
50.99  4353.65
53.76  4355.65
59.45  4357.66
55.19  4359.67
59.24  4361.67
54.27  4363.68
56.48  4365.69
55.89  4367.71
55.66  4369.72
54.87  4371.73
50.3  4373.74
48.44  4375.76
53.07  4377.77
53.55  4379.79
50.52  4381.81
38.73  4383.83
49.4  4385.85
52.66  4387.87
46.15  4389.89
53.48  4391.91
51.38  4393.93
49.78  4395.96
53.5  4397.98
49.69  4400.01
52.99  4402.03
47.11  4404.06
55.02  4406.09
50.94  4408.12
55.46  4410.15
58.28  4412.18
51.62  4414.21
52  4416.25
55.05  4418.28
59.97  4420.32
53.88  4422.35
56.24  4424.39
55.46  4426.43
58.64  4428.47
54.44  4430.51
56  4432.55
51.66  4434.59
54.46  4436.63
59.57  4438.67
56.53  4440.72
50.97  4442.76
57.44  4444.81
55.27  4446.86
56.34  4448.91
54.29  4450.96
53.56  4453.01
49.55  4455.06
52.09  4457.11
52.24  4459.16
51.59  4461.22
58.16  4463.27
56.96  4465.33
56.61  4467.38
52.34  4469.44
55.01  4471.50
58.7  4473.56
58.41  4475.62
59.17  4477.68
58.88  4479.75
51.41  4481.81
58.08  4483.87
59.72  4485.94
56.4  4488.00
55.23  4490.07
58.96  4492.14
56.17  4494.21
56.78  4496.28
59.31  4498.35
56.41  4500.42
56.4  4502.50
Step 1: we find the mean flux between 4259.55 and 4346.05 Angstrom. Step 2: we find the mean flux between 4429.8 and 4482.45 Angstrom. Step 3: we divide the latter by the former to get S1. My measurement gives 1.19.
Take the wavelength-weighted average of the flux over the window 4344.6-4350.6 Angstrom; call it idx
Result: 53.3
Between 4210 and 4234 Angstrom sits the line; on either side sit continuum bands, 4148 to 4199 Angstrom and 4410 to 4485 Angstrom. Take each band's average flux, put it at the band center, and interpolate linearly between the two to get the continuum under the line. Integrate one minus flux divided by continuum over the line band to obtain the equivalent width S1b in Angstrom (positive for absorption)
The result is 1.4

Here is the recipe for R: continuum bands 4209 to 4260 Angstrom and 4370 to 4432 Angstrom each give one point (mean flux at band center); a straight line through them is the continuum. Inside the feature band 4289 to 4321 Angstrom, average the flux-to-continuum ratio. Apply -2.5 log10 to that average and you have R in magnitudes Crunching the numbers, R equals 0.19 mag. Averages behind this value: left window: 50.4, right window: 52.5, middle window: 43.1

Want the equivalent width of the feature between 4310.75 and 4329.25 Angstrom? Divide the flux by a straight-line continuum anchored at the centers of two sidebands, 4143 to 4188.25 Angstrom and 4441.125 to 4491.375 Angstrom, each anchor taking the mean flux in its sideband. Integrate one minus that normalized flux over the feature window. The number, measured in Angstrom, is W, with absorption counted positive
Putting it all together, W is 1.8 Angstrom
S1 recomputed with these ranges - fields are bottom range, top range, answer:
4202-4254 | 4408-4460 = 1.08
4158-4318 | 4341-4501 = 1.09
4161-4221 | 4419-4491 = 1.05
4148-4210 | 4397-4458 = 1.02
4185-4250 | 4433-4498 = 1.09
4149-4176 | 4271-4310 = 0.81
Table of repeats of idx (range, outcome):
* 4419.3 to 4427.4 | 56.4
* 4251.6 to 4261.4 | 49.4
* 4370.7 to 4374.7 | 52.7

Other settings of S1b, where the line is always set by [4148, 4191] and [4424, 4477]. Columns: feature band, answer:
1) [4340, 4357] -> 1.6 Angstrom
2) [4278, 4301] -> 3.7 Angstrom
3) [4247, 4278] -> 2.9 Angstrom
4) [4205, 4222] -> 0.0 Angstrom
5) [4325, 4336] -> 0.5 Angstrom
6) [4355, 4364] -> -0.3 Angstrom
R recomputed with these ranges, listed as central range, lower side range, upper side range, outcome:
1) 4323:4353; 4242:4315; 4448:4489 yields 0.01 mag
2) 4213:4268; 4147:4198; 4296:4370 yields 0.03 mag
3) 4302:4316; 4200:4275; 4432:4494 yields 0.30 mag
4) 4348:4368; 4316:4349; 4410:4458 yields -0.07 mag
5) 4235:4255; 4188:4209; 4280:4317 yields -0.04 mag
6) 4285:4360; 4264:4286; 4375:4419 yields 0.07 mag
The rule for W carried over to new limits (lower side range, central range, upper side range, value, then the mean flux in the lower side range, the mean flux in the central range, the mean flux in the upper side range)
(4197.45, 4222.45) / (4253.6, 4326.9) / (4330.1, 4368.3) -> 8.3 Angstrom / 52.6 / 46.1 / 51.6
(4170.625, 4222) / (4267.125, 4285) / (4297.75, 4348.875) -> -0.1 Angstrom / 52.5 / 48.4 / 45.7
